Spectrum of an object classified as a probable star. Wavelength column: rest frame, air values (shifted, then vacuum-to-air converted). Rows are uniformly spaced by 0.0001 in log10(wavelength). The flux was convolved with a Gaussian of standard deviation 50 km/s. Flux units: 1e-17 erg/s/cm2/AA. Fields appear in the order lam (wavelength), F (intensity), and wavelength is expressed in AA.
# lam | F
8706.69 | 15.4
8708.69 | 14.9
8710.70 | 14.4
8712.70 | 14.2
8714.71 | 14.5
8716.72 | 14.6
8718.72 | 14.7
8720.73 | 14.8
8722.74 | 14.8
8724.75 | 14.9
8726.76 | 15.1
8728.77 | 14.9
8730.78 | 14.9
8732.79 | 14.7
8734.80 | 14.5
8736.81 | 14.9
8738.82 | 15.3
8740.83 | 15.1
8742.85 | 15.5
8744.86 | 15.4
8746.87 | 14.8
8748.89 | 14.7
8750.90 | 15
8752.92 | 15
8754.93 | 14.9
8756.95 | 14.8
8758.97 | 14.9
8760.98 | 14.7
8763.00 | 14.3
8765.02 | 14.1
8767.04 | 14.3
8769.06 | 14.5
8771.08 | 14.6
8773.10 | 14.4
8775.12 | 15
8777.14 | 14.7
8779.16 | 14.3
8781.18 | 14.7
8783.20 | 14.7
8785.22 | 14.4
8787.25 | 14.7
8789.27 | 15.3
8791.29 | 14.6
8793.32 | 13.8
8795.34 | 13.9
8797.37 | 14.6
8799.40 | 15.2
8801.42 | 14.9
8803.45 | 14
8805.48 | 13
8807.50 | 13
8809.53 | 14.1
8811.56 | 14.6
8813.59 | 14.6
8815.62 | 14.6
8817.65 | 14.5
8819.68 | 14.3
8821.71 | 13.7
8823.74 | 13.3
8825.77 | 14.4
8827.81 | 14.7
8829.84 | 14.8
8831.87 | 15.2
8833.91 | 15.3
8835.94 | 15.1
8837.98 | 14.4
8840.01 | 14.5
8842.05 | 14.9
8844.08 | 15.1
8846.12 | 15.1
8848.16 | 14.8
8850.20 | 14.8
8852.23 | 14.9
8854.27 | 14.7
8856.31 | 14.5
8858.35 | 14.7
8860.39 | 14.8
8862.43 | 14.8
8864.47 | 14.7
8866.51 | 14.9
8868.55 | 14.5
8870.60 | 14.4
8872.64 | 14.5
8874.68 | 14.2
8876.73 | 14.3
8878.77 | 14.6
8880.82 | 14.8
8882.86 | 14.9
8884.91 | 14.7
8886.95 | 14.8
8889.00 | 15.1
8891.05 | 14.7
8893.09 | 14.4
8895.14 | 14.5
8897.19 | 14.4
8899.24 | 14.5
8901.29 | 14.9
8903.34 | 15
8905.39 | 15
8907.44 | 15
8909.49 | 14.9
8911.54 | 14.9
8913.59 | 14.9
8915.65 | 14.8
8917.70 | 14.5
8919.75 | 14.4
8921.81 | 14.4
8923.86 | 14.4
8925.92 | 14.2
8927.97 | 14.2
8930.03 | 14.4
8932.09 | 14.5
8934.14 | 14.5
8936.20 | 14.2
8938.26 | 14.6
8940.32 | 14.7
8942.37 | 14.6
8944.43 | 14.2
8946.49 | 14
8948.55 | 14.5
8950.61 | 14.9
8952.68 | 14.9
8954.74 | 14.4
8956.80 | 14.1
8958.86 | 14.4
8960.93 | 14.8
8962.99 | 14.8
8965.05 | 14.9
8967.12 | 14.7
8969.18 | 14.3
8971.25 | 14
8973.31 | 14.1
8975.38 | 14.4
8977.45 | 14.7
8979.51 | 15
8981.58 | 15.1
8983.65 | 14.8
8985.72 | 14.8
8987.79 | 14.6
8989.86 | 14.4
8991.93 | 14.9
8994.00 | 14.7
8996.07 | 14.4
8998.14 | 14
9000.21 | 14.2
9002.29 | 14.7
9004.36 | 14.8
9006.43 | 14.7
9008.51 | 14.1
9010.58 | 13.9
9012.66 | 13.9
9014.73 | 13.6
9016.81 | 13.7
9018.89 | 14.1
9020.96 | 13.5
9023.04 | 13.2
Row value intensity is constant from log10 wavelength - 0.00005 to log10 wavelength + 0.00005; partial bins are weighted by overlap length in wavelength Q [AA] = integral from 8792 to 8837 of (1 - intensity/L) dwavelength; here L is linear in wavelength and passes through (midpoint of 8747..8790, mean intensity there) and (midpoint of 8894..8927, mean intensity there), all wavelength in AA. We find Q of 1.0 AA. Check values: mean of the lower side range 14.7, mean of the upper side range 14.7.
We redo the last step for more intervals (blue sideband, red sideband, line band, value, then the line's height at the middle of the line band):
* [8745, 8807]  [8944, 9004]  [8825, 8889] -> -0.8 AA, 14.6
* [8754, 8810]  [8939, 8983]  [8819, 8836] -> 0.0 AA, 14.5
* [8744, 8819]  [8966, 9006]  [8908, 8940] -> 0.0 AA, 14.6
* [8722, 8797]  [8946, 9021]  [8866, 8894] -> -0.1 AA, 14.6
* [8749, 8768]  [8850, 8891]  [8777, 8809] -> 0.7 AA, 14.7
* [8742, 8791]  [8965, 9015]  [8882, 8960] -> -0.2 AA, 14.6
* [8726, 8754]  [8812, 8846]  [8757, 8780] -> 0.5 AA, 14.9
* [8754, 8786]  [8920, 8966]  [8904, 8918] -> -0.4 AA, 14.5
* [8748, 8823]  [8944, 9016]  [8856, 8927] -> -0.9 AA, 14.5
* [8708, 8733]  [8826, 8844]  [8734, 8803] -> 0.3 AA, 14.8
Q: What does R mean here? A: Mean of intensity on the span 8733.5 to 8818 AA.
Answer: 14.6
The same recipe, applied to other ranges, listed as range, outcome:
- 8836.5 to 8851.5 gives 14.8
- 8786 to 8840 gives 14.4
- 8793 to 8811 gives 14.1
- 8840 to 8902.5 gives 14.7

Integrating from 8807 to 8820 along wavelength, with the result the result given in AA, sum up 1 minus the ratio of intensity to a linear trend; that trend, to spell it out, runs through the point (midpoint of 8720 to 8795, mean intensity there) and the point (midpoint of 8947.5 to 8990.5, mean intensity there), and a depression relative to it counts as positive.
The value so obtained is 0.4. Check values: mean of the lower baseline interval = 14.7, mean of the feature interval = 14.3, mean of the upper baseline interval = 14.6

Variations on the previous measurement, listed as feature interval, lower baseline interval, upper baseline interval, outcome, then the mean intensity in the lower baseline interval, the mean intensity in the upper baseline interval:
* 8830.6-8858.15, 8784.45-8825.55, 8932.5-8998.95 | -1.03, 14.3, 14.5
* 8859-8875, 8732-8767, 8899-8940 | 0.07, 14.8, 14.6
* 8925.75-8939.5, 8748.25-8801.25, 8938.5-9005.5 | 0.17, 14.6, 14.6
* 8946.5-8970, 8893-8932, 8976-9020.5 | -0.12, 14.6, 14.4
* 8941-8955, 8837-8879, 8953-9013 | 0.05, 14.7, 14.5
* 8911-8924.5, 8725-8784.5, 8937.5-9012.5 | -0.02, 14.8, 14.5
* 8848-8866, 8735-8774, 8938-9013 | -0.10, 14.8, 14.5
